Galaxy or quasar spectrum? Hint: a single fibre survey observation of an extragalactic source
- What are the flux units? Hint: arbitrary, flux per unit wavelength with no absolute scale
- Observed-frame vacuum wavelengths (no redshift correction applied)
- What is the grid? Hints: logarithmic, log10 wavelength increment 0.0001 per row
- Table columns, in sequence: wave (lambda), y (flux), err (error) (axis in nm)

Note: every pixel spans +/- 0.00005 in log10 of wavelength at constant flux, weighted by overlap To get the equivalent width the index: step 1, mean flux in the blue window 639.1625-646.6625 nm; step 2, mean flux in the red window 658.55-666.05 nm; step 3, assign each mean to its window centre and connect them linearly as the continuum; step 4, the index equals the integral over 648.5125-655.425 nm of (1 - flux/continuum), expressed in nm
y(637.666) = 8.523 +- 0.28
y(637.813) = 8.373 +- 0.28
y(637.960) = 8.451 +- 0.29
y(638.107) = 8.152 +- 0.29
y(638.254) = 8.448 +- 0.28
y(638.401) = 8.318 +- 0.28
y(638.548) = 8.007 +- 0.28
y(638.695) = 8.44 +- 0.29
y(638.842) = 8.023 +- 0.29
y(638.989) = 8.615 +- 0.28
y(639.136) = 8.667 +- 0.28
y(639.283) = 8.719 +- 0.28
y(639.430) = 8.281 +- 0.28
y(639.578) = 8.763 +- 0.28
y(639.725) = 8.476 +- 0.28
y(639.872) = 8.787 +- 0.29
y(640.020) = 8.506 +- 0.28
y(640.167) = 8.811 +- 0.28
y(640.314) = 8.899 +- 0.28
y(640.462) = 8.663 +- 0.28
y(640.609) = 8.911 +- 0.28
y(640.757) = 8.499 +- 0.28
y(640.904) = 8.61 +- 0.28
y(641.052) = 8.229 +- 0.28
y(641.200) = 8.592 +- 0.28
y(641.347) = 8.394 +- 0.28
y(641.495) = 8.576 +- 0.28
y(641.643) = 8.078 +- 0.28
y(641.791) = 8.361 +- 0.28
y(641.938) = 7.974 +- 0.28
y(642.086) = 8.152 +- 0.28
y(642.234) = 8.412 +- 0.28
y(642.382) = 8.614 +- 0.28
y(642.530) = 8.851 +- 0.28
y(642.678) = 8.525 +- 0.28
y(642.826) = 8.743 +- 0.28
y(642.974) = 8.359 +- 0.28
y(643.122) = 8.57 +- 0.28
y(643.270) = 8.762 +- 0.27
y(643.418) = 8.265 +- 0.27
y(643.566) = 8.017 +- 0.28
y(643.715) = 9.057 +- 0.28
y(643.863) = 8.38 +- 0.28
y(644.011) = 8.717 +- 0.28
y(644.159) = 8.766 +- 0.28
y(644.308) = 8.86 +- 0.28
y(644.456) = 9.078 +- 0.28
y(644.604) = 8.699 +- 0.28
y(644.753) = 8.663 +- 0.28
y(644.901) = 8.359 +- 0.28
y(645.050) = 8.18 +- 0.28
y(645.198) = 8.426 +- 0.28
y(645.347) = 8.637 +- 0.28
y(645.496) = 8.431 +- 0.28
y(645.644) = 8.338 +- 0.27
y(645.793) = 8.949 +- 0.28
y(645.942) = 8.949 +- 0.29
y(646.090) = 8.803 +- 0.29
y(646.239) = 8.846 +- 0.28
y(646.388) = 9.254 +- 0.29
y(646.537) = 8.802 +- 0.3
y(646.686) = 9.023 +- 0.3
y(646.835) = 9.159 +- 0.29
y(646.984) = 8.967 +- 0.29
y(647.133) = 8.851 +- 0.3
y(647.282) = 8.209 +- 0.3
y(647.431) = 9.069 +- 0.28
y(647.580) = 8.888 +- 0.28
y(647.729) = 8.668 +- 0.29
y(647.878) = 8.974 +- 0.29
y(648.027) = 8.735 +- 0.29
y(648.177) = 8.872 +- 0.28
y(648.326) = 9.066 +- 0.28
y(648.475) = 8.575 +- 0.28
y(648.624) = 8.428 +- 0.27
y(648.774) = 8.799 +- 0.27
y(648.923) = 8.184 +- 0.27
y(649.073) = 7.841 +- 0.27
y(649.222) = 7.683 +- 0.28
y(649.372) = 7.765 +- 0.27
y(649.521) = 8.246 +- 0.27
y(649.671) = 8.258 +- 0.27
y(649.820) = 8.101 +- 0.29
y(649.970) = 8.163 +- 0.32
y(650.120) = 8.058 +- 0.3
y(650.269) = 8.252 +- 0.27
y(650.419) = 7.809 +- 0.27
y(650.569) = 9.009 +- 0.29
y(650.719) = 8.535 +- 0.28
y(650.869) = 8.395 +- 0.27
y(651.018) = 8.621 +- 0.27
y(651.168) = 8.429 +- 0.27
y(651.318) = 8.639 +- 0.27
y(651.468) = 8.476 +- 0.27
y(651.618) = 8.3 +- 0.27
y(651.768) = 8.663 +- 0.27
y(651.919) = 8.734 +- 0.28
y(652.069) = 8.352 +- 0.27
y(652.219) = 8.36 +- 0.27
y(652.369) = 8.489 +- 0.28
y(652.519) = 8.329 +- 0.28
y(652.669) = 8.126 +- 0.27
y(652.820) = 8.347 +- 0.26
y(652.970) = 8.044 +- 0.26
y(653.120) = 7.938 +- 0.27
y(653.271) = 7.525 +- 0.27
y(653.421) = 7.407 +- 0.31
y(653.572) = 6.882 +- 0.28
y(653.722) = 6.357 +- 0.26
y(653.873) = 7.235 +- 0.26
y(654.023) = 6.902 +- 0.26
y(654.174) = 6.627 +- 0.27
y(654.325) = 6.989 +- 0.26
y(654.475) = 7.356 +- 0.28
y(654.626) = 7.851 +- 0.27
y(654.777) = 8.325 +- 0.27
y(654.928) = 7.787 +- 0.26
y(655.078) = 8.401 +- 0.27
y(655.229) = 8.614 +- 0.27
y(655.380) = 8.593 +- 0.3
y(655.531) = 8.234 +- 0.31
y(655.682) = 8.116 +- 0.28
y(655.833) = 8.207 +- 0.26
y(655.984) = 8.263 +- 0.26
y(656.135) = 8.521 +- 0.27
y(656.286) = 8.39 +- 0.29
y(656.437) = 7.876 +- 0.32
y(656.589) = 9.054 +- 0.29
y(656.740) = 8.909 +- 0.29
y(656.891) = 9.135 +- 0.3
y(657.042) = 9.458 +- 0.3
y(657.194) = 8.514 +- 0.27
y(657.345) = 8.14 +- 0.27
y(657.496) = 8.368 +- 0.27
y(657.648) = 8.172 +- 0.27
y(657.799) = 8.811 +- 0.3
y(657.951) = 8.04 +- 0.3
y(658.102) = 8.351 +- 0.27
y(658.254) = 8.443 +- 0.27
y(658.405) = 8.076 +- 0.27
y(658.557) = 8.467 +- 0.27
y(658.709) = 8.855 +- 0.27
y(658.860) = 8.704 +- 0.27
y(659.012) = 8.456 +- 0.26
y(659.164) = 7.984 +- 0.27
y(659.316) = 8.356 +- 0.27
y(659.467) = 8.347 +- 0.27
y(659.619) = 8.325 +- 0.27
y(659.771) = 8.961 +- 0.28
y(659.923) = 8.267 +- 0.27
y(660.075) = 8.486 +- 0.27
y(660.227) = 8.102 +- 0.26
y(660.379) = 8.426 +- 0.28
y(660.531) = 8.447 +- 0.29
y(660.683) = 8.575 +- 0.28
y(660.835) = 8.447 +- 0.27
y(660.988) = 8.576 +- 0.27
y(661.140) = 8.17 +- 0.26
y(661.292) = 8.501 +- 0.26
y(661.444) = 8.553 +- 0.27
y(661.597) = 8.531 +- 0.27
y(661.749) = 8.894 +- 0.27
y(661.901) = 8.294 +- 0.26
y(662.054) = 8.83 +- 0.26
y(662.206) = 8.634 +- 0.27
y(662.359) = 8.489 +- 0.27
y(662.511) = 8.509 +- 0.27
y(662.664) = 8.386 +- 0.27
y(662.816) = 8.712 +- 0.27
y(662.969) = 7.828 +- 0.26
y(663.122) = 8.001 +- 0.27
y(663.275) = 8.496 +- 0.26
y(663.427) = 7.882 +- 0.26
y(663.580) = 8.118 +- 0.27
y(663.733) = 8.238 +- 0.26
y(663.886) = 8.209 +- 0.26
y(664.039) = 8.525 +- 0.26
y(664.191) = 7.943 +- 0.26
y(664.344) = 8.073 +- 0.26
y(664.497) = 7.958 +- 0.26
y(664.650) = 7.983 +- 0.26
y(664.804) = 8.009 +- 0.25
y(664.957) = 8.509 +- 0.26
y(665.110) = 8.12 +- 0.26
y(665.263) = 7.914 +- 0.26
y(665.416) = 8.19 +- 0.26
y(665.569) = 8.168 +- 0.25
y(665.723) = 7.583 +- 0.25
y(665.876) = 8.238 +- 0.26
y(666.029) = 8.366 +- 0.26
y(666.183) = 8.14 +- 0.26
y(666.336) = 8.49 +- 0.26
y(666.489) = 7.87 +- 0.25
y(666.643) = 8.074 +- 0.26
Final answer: 0.35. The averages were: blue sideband 8.6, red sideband 8.33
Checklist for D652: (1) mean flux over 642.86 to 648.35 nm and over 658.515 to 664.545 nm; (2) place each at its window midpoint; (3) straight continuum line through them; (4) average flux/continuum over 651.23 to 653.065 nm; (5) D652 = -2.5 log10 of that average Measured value 0.02 mag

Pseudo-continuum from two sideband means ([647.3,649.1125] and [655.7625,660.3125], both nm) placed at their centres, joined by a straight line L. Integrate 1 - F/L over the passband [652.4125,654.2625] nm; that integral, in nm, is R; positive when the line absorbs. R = 0.23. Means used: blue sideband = 8.68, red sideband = 8.47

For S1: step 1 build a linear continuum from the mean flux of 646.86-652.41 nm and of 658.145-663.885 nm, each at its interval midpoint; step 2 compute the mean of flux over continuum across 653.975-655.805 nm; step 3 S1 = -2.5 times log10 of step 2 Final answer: 0.08 mag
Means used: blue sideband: 8.48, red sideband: 8.41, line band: 7.84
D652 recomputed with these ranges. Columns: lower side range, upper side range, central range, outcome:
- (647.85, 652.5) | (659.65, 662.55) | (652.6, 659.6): 0.04 mag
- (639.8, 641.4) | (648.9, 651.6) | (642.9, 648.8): -0.04 mag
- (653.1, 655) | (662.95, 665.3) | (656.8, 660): -0.11 mag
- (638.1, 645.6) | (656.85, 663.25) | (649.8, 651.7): 0.01 mag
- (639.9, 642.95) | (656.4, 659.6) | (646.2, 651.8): 0.00 mag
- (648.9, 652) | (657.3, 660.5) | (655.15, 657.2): -0.03 mag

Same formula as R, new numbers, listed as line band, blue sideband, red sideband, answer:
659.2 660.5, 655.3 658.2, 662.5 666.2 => -0.01 nm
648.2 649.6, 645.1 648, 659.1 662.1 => 0.07 nm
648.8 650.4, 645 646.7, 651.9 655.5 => 0.04 nm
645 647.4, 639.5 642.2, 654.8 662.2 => -0.07 nm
